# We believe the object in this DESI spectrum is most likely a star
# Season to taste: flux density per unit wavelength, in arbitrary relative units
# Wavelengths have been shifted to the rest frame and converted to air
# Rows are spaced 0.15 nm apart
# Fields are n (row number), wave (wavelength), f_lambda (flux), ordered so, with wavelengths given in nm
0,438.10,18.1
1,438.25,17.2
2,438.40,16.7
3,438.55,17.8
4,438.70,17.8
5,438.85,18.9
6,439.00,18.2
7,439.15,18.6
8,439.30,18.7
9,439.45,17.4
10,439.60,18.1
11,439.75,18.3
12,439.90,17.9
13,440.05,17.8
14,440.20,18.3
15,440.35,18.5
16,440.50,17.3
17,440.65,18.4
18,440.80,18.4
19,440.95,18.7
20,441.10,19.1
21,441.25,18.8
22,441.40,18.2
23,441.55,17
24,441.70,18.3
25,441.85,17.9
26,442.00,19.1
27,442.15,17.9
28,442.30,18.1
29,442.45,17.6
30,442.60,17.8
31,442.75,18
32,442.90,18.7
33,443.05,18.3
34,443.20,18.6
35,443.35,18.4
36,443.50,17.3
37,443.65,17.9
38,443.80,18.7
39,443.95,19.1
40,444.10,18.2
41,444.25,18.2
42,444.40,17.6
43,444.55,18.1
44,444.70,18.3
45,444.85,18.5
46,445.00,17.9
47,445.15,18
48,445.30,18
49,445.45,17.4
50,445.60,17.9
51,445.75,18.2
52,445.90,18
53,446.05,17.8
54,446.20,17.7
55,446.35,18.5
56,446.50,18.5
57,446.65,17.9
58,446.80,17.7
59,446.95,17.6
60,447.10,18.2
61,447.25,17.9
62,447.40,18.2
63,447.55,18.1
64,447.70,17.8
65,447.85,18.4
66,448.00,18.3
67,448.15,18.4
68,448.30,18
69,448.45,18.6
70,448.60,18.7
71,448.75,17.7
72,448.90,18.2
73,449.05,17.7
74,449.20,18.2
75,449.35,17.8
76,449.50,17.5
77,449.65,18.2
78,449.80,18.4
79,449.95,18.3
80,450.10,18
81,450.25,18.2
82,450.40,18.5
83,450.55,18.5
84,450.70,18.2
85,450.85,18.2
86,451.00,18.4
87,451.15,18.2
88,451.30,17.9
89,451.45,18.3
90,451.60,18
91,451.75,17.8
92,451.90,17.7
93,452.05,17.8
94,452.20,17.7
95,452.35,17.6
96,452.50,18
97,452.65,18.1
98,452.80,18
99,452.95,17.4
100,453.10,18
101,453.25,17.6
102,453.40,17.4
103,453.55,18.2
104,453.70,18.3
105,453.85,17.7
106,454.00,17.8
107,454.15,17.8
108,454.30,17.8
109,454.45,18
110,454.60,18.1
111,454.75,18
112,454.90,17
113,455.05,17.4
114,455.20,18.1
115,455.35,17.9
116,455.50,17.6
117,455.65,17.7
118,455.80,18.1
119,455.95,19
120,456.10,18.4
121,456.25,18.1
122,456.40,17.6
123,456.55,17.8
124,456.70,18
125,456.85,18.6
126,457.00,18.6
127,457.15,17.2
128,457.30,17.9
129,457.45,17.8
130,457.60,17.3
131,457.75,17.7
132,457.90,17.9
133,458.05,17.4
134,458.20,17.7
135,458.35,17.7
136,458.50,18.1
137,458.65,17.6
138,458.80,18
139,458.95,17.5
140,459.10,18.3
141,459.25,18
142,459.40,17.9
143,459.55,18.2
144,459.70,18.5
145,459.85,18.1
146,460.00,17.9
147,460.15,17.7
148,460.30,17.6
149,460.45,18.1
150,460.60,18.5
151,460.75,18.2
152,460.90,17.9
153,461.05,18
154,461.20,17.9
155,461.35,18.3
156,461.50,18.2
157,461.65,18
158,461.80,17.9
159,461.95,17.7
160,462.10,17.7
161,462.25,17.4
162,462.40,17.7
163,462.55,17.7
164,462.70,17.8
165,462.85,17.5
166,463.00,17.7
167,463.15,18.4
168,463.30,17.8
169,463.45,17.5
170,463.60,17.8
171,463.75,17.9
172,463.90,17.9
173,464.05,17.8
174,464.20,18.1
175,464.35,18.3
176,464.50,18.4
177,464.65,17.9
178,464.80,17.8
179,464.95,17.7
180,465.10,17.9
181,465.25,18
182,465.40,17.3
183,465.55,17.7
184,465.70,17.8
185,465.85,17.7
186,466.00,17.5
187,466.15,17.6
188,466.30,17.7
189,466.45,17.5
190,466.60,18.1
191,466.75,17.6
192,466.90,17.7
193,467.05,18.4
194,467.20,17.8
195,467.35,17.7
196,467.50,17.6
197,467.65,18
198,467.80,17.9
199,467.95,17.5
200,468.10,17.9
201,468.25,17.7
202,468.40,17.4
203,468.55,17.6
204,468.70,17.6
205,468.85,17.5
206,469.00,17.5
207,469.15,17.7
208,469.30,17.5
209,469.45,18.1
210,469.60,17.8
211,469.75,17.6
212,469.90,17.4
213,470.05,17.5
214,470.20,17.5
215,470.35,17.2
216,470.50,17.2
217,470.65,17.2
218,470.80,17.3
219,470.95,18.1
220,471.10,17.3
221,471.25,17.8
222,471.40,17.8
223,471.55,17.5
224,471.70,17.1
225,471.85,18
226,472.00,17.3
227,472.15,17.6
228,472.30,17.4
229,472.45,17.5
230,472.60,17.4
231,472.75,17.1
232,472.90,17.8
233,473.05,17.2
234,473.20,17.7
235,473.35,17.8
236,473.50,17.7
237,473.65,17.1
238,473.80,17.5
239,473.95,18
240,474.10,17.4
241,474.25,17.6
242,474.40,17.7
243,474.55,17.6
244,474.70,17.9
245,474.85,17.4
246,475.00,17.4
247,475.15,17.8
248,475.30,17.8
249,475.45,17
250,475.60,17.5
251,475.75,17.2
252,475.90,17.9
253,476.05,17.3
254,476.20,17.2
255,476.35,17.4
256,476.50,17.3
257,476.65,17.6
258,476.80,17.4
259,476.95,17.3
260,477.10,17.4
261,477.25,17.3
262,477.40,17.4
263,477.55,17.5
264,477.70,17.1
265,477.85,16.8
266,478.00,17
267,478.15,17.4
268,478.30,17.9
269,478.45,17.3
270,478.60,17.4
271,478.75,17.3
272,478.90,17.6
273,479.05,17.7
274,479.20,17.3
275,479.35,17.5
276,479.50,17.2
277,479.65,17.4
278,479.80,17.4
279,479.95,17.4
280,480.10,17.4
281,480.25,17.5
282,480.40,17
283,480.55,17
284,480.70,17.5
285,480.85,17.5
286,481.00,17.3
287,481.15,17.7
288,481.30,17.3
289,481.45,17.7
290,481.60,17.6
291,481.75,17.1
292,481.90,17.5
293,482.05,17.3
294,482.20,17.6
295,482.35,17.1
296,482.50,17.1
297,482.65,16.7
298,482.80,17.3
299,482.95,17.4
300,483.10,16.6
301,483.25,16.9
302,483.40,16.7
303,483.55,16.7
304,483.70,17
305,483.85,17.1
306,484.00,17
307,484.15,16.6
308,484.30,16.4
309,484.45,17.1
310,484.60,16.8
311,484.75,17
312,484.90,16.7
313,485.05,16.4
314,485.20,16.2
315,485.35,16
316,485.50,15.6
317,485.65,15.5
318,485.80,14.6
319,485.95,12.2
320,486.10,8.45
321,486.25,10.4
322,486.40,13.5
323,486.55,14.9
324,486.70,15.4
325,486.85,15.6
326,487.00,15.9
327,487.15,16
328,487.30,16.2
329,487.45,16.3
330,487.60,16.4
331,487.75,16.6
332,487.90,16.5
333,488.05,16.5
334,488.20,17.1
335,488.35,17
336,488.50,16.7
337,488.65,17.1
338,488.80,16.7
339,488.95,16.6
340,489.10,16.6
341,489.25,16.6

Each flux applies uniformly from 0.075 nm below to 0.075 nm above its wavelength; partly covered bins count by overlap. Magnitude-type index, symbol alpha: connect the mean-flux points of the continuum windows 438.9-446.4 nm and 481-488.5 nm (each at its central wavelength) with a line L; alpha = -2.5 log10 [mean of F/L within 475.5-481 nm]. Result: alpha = -0.06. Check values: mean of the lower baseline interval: 18.2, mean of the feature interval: 17.4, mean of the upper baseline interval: 16.2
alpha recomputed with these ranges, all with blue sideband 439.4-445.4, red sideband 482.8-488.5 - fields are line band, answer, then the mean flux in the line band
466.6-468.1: -0.06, 17.8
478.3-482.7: -0.08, 17.4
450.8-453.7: -0.02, 17.9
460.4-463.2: -0.05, 17.9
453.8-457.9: -0.03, 17.9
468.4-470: -0.06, 17.6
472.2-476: -0.07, 17.5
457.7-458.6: -0.03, 17.7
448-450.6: -0.02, 18.2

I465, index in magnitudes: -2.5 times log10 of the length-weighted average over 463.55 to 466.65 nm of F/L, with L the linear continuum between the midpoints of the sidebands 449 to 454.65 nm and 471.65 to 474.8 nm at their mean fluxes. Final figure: -0.01 mag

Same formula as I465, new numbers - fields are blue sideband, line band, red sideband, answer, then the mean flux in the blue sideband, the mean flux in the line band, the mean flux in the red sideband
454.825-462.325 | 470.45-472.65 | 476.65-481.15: 0.004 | 17.9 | 17.5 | 17.4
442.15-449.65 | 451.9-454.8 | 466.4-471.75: 0.005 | 18.1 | 17.9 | 17.6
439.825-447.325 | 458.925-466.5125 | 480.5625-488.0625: -0.040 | 18.1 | 17.9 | 16.2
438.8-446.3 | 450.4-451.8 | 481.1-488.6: -0.026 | 18.2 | 18.2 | 16.2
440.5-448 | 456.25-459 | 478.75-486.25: -0.012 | 18.1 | 17.8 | 16.7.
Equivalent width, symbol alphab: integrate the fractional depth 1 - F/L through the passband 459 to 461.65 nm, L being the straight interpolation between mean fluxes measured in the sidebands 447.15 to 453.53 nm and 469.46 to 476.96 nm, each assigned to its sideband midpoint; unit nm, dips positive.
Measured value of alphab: -0.04 nm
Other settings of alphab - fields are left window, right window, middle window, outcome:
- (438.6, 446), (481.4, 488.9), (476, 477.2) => -0.057 nm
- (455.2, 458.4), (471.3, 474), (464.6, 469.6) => -0.018 nm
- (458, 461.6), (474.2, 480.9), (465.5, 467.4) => 0.001 nm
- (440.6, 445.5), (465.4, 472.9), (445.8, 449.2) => 0.002 nm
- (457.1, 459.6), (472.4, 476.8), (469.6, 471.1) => 0.011 nm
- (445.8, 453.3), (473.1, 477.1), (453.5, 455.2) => 0.011 nm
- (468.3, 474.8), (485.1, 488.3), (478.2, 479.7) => -0.103 nm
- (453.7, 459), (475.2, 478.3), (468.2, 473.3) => -0.006 nm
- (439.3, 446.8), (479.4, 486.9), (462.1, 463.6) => -0.039 nm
